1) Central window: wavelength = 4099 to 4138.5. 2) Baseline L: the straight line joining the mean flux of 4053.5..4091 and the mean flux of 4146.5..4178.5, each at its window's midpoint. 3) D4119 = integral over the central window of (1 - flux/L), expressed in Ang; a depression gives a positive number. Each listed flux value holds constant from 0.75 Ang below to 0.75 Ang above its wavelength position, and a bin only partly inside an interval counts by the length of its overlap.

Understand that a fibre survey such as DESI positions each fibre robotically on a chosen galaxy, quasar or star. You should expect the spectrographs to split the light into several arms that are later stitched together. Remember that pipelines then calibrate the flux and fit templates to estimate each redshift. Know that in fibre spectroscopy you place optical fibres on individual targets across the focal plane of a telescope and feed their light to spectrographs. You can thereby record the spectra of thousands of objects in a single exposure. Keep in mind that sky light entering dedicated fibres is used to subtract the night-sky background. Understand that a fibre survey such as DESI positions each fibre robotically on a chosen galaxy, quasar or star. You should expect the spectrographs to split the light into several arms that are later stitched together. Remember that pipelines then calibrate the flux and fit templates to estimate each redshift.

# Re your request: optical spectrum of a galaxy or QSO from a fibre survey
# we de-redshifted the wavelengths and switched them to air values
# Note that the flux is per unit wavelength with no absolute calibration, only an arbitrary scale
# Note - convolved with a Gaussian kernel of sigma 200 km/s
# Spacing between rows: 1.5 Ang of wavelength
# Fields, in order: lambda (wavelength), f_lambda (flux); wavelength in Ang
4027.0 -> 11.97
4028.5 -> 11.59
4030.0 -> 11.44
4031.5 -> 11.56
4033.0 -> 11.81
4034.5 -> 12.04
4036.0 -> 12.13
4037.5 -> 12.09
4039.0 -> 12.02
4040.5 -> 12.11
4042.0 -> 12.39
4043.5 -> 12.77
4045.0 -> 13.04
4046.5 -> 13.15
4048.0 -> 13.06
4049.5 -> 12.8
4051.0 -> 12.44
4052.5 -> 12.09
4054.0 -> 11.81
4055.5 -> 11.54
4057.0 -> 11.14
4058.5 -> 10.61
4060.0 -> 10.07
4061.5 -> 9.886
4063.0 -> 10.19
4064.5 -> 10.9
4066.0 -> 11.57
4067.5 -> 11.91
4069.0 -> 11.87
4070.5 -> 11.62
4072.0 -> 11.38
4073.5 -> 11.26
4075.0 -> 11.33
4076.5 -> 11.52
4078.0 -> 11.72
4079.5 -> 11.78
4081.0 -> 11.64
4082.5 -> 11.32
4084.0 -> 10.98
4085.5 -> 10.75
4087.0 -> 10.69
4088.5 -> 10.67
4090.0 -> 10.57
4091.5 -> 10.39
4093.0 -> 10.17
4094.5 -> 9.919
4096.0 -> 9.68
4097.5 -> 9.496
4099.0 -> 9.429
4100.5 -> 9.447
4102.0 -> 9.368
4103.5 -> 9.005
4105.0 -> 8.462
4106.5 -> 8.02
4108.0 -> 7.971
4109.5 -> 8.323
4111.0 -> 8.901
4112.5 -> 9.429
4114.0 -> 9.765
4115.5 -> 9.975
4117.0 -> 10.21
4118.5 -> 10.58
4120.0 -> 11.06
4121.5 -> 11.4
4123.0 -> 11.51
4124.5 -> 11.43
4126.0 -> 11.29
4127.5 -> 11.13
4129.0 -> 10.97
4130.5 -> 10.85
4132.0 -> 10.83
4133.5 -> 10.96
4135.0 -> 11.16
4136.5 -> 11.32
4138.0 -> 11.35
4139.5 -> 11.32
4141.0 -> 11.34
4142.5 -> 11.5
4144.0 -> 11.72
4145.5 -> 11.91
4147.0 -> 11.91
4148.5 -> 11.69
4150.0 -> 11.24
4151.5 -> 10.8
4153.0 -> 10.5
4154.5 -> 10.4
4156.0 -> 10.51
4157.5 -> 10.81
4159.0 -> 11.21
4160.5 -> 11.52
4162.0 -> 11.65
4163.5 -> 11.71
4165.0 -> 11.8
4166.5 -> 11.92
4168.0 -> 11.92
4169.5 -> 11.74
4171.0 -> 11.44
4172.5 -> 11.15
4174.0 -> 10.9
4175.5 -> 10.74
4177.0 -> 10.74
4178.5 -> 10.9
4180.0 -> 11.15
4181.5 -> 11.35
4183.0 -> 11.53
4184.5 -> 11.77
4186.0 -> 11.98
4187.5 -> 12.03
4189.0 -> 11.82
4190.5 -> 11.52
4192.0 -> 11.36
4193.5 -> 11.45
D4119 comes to 3.6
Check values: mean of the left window 11.1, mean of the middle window 10.2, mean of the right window 11.2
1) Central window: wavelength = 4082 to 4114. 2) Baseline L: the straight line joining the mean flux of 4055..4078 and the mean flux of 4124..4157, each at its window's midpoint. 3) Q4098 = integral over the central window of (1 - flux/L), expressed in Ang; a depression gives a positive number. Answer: 4.3 Ang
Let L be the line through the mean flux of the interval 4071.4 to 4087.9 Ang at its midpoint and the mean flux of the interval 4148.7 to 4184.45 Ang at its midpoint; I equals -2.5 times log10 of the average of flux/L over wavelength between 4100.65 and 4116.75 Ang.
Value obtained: 0.25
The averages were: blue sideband 11.3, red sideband 11.2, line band 8.98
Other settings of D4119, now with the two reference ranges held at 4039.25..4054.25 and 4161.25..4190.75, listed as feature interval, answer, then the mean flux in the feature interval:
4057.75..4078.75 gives 2.1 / 11.1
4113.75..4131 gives 1.5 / 10.9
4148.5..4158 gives 0.7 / 10.8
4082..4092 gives 1.2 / 10.8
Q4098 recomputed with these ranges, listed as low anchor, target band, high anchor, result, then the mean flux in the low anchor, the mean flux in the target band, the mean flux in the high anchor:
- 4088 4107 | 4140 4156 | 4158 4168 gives -0.1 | 9.59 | 11.3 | 11.6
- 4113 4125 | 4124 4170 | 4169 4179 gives -1.7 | 10.7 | 11.3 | 11.1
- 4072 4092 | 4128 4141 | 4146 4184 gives 0.1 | 11.1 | 11.1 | 11.3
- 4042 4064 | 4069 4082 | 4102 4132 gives -0.5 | 11.8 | 11.5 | 10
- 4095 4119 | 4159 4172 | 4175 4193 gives -0.9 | 9.25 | 11.7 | 11.4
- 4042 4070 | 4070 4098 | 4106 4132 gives 0.4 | 11.7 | 10.9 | 10.2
